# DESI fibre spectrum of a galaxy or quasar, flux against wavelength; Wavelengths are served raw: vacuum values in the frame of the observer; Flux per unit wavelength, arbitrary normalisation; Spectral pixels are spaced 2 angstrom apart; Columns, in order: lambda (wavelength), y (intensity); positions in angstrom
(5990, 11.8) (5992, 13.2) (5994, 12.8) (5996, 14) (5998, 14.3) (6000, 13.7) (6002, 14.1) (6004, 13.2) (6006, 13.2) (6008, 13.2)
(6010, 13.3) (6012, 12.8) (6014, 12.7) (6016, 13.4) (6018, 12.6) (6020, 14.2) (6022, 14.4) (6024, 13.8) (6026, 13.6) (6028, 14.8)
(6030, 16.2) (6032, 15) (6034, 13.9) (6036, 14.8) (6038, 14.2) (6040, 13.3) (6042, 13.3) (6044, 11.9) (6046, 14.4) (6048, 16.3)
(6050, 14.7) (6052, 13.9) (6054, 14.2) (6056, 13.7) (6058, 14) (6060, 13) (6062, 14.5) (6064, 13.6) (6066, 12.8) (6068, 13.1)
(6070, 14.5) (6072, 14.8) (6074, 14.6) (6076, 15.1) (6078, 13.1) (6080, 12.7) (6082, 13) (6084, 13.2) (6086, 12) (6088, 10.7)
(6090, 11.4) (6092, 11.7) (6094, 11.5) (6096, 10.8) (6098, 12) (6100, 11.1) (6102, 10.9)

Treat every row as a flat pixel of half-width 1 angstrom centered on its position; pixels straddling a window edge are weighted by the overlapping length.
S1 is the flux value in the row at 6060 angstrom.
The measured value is 13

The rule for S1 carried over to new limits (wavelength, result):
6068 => 13.1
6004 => 13.2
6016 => 13.4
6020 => 14.2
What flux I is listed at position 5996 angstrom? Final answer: 14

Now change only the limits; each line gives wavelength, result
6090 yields 11.4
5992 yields 13.2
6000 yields 13.7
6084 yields 13.2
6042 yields 13.3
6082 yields 13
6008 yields 13.2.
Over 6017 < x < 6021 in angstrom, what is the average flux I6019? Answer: 13.4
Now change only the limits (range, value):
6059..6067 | 13.5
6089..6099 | 11.5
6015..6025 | 13.7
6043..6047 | 13.2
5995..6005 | 13.9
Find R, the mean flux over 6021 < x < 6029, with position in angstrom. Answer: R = 14.2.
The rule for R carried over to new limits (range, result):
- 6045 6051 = 15.1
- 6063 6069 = 13.2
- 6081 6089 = 12.2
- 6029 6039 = 14.8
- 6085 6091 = 11.4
